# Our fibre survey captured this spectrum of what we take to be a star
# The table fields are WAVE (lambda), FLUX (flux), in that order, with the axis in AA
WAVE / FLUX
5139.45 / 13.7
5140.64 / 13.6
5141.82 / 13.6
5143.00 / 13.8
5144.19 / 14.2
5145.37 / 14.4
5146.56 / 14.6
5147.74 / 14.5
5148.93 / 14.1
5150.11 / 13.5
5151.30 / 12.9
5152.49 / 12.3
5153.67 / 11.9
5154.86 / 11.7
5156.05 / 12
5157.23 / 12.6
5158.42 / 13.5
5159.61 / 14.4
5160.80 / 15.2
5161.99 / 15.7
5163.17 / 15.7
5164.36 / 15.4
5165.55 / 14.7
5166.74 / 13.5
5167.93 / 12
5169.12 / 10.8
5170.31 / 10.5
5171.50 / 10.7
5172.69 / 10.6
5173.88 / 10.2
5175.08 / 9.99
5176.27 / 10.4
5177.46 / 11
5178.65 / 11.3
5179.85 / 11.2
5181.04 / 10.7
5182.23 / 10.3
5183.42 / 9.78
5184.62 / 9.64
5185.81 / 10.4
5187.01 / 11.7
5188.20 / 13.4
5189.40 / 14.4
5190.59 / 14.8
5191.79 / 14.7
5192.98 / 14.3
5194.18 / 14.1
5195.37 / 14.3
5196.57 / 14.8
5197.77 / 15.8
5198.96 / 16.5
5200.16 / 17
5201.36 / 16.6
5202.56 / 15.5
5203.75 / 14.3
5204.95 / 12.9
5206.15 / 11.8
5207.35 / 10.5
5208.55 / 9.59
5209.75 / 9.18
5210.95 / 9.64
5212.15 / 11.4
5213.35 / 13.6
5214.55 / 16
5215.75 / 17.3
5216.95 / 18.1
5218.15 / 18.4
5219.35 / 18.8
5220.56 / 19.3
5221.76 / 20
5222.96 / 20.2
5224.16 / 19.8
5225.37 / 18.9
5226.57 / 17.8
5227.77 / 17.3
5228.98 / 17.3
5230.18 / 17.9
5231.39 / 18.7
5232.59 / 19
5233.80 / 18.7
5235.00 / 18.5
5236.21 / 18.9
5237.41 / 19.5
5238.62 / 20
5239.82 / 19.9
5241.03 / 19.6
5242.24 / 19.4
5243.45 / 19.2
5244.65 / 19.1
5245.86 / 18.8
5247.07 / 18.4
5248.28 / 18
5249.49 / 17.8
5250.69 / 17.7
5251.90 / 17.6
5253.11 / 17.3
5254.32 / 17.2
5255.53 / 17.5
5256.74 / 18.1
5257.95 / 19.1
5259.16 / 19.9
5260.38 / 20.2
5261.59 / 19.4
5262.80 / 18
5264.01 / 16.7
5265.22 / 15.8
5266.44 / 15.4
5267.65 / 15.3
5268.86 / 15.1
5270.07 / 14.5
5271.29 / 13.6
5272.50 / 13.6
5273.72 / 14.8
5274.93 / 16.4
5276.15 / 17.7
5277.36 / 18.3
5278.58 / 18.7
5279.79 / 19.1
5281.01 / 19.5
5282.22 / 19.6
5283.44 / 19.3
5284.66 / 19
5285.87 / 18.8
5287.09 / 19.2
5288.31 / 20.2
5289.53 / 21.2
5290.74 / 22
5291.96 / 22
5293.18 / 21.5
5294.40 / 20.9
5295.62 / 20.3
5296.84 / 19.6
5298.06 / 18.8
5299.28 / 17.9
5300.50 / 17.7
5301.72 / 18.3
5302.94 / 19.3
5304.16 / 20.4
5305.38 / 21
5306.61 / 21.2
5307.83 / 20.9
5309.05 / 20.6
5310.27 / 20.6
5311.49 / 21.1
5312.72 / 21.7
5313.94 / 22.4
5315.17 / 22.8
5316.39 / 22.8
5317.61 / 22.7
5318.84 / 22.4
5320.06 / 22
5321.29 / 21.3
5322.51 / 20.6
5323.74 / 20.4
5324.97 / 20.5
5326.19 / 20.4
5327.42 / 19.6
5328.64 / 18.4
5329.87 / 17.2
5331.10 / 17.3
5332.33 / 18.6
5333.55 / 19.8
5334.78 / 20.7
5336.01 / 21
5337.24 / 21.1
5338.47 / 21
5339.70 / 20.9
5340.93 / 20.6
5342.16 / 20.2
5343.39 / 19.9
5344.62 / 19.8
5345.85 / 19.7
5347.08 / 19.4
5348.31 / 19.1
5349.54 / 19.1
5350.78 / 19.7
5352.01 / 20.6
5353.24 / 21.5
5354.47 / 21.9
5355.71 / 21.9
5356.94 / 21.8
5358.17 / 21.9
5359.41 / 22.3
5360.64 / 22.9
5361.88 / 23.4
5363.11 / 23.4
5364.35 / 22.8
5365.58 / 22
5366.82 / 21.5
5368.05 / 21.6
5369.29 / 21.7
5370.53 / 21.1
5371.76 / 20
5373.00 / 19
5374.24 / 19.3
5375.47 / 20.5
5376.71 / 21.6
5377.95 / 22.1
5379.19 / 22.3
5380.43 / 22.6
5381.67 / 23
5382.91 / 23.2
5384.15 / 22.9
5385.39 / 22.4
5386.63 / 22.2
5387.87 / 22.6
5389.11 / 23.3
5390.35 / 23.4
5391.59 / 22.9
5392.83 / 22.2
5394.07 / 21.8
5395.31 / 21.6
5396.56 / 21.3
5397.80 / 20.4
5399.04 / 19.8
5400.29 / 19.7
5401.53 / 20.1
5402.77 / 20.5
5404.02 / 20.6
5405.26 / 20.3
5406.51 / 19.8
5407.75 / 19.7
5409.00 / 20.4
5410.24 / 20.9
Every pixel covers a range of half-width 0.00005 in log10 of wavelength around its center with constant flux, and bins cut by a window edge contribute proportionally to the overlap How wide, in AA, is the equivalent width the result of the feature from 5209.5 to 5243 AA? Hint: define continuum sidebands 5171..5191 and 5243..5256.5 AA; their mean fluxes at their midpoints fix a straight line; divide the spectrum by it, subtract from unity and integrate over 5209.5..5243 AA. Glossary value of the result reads -4.17 AA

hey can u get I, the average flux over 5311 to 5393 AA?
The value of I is 21.2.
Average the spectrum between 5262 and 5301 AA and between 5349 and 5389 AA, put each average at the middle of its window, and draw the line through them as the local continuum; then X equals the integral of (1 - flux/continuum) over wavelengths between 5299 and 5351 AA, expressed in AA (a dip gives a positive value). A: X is -1.0 AA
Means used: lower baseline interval 18.2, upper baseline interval 21.7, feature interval 20.3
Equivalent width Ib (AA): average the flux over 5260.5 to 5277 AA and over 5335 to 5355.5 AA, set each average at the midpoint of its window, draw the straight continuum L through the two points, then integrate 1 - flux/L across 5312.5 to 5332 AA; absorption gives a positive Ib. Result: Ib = -1.73 AA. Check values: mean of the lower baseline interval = 16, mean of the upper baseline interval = 20.4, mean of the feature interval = 20.7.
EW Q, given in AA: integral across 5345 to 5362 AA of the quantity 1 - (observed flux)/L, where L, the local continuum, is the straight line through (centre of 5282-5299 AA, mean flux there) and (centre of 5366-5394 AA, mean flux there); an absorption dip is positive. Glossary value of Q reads 0.3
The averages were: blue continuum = 20.1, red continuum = 21.9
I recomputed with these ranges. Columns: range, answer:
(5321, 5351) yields 19.8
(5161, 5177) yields 12.4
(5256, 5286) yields 17.4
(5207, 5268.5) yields 17.5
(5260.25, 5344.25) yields 19.4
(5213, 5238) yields 18.3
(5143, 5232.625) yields 14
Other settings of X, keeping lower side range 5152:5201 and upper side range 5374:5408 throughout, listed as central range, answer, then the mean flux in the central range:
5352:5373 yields -1.5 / 21.9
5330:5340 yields -0.3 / 19.9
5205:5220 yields 0.7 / 13.7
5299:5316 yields -2.2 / 20.5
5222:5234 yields -3.0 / 18.6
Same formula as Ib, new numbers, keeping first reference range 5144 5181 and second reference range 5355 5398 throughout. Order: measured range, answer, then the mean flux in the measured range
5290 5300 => -1.0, 20.4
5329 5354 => 0.7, 19.9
